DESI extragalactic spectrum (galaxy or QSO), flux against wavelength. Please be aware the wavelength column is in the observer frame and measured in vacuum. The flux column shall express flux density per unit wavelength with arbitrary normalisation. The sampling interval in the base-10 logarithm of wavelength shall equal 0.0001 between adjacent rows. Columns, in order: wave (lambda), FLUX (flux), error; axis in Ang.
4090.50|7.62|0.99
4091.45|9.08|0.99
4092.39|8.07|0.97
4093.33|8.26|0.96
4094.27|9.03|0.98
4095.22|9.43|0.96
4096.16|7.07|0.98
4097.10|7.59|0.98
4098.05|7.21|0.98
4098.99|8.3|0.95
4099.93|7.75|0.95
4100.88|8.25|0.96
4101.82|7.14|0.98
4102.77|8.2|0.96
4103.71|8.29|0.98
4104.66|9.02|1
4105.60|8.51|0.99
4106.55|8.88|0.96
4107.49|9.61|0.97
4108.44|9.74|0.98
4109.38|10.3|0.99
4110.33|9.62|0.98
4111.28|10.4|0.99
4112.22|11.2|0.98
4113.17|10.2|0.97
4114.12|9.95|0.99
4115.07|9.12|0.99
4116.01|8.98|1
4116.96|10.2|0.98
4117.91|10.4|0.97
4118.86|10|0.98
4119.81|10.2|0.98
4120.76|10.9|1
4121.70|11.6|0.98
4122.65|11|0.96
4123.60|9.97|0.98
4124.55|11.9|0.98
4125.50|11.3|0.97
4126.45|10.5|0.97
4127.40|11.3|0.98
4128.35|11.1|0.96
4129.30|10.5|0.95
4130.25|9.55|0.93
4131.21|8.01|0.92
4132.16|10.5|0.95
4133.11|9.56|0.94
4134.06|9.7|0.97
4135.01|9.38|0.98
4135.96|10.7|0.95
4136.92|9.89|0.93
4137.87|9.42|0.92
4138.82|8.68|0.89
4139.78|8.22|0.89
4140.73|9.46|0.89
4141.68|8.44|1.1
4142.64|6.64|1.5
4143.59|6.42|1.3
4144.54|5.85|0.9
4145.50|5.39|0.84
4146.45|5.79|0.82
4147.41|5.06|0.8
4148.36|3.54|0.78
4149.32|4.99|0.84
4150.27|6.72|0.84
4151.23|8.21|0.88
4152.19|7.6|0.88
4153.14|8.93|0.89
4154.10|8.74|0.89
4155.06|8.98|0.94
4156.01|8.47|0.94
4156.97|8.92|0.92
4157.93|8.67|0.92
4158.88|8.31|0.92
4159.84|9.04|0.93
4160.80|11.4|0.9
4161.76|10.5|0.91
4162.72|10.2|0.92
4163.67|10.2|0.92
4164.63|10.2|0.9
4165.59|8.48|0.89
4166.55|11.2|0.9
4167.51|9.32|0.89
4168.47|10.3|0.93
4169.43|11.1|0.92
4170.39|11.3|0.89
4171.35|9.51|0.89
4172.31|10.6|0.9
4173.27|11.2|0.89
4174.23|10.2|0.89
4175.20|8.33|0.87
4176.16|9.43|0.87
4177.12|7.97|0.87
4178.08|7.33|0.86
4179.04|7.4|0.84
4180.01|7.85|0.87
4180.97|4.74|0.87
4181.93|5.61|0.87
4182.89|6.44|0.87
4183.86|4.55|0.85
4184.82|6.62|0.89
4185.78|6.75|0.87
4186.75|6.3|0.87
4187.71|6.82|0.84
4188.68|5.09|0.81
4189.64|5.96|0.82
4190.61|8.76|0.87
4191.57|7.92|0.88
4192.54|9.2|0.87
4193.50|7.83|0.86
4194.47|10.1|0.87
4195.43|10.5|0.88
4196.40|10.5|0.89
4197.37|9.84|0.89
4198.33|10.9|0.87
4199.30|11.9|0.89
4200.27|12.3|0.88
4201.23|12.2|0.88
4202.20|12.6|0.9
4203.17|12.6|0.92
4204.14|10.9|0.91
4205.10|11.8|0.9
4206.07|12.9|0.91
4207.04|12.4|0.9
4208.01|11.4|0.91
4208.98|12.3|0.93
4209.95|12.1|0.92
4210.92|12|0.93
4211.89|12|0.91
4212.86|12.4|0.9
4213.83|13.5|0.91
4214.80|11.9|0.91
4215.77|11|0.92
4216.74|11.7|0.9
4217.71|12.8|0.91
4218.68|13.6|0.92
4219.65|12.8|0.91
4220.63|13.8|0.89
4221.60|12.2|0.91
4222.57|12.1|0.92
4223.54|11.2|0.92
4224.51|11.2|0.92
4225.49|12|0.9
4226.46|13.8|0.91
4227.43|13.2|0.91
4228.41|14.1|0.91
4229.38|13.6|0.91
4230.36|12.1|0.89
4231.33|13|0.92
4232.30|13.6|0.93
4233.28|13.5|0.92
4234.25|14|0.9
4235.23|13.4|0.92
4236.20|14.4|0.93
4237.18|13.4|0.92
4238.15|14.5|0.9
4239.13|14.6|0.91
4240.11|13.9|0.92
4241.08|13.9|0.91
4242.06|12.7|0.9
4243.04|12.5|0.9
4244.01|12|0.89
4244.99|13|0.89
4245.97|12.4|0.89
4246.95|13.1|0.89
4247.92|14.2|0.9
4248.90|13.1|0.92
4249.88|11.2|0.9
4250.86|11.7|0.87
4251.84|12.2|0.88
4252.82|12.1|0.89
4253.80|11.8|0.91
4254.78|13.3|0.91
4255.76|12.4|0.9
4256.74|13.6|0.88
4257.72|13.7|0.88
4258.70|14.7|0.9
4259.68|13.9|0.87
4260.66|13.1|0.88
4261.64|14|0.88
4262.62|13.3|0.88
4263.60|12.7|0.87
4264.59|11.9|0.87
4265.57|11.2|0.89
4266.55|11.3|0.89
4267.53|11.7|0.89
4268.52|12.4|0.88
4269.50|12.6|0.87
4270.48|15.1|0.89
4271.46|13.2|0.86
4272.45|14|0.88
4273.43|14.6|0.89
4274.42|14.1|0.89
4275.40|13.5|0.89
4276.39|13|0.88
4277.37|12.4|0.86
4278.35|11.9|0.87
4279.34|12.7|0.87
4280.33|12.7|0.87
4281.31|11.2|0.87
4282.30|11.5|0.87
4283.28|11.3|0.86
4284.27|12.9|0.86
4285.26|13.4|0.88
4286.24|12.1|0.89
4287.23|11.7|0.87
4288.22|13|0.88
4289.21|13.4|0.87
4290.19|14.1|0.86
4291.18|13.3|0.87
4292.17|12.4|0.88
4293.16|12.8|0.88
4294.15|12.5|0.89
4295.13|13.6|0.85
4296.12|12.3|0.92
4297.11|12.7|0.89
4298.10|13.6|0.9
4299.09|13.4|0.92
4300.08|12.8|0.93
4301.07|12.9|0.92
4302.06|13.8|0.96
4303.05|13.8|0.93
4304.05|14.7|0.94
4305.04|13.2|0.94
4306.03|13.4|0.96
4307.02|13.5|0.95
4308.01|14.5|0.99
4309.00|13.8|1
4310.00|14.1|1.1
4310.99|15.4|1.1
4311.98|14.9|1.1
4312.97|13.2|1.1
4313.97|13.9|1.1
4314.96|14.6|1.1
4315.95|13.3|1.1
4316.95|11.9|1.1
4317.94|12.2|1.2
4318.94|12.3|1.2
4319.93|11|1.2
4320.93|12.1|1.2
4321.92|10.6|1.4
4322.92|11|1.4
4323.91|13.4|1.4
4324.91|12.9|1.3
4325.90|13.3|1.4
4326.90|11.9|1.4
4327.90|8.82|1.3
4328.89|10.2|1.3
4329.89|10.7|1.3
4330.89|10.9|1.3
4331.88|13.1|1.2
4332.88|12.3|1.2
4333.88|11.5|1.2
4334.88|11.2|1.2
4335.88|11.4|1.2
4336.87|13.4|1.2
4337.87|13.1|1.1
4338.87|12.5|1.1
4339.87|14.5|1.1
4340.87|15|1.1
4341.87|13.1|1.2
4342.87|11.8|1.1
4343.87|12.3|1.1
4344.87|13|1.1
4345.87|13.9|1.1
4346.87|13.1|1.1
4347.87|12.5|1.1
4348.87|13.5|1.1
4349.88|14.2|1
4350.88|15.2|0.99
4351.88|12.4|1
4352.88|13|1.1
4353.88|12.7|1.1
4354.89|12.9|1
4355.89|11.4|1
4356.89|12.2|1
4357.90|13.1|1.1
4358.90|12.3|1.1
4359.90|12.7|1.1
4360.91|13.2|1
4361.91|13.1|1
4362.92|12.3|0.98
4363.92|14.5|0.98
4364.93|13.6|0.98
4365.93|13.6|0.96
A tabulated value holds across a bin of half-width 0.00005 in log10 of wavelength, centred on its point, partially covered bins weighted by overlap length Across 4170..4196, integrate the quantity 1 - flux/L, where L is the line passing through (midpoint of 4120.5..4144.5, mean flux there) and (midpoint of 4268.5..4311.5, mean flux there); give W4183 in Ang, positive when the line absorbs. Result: 6.9 Ang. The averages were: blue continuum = 9.71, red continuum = 13.2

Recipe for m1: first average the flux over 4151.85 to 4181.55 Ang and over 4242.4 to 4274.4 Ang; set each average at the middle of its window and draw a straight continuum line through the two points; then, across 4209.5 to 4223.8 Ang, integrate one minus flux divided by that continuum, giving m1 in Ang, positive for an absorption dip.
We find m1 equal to -1.4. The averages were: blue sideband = 9.24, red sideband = 12.9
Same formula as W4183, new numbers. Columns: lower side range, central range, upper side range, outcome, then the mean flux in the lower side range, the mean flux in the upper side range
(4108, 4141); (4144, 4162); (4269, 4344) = 5.0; 10.1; 12.8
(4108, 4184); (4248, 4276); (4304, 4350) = -3.7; 9.06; 12.8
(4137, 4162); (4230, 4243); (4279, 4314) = -3.1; 7.79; 13.2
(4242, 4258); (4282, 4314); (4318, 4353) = -1.9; 12.6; 12.4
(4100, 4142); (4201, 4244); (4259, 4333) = -4.6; 9.75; 12.8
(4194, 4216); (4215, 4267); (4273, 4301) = -3.0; 11.8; 12.8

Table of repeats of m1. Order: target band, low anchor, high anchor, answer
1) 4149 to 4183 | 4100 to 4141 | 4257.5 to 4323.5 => 5.6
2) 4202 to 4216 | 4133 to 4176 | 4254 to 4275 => -1.5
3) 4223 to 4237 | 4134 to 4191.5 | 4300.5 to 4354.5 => -4.1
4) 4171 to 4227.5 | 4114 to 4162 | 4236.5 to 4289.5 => 3.9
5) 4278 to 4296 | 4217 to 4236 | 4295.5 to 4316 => 1.3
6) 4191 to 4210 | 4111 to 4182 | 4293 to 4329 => -1.3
